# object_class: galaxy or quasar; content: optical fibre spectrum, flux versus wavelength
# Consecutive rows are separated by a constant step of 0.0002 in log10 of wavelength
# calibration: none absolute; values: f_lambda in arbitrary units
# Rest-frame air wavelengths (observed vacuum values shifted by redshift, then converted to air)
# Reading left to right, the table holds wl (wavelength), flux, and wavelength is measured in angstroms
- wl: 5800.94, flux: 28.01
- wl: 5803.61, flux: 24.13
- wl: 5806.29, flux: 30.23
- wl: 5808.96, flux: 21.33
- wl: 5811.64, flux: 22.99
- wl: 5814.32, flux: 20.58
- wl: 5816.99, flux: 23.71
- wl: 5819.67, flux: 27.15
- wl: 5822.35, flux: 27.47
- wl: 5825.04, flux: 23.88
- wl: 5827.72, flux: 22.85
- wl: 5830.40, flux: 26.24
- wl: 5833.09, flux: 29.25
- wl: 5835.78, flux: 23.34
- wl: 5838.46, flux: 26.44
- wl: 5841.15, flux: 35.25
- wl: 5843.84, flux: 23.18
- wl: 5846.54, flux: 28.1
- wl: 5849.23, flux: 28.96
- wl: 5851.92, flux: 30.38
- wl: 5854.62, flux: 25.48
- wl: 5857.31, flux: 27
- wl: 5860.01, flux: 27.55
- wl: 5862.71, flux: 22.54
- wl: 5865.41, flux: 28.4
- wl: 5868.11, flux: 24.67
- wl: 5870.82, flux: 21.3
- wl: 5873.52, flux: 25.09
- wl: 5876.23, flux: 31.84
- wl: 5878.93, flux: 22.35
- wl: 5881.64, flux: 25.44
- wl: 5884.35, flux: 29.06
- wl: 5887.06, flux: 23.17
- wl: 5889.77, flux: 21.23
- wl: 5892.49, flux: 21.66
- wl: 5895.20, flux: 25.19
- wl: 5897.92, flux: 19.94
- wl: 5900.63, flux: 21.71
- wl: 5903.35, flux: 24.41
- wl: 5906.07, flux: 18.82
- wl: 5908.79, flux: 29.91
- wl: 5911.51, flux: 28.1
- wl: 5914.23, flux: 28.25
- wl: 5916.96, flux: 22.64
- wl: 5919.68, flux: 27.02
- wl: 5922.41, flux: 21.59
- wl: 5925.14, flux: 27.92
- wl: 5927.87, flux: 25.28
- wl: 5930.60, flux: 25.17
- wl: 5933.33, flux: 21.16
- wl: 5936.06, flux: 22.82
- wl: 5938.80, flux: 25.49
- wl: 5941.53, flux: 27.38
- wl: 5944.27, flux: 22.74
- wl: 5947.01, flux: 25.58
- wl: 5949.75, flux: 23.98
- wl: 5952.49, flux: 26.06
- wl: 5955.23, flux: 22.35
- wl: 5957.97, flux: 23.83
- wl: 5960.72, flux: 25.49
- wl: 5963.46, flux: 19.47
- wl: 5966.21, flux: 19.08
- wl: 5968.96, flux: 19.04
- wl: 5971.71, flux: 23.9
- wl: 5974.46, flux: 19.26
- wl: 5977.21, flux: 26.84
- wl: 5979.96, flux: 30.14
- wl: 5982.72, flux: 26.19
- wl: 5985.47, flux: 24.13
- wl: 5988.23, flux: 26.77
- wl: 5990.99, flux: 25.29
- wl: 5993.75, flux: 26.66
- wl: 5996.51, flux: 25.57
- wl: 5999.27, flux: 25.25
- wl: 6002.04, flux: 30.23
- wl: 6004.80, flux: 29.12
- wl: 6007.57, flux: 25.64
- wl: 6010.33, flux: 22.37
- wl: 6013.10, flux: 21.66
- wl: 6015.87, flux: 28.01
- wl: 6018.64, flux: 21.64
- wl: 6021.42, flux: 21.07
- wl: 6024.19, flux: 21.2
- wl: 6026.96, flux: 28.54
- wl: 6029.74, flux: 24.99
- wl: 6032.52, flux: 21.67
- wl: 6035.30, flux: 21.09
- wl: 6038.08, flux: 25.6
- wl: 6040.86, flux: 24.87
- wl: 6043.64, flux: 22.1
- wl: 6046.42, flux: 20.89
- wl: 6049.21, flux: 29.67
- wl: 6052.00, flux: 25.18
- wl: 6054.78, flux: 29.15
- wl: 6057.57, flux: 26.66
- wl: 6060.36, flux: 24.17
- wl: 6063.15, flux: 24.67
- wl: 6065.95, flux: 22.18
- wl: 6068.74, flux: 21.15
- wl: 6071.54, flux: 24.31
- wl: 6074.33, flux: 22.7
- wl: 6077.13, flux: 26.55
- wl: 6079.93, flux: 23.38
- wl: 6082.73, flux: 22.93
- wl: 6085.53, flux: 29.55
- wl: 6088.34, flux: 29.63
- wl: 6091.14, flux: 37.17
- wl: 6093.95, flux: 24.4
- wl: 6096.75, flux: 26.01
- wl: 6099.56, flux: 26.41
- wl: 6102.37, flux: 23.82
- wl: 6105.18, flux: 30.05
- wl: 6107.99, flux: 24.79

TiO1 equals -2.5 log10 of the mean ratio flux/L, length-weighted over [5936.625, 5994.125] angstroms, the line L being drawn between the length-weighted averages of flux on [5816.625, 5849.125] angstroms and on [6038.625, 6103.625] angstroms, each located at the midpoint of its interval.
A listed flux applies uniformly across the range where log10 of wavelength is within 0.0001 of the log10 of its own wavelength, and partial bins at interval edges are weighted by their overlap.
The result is 0.08 mag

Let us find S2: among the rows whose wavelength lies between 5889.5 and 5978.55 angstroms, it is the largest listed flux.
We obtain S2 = 29.91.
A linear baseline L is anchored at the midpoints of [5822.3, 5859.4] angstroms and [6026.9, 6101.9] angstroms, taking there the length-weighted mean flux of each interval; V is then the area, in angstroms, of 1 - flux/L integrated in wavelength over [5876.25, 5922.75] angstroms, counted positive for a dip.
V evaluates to 3.7 angstroms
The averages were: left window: 27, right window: 25.3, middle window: 24.4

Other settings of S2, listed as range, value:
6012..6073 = 29.67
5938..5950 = 27.38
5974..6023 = 30.23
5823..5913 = 35.25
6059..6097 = 37.17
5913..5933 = 28.25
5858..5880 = 31.84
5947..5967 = 26.06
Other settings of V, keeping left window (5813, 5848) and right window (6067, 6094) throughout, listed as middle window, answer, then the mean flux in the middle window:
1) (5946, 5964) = 1.5 angstroms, 24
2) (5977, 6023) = 0.9 angstroms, 25.6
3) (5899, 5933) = 1.5 angstroms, 24.9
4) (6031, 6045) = 1.7 angstroms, 23.1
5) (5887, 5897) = 1.3 angstroms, 22.6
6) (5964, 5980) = 2.4 angstroms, 22.3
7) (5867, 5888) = 0.5 angstroms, 25.4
